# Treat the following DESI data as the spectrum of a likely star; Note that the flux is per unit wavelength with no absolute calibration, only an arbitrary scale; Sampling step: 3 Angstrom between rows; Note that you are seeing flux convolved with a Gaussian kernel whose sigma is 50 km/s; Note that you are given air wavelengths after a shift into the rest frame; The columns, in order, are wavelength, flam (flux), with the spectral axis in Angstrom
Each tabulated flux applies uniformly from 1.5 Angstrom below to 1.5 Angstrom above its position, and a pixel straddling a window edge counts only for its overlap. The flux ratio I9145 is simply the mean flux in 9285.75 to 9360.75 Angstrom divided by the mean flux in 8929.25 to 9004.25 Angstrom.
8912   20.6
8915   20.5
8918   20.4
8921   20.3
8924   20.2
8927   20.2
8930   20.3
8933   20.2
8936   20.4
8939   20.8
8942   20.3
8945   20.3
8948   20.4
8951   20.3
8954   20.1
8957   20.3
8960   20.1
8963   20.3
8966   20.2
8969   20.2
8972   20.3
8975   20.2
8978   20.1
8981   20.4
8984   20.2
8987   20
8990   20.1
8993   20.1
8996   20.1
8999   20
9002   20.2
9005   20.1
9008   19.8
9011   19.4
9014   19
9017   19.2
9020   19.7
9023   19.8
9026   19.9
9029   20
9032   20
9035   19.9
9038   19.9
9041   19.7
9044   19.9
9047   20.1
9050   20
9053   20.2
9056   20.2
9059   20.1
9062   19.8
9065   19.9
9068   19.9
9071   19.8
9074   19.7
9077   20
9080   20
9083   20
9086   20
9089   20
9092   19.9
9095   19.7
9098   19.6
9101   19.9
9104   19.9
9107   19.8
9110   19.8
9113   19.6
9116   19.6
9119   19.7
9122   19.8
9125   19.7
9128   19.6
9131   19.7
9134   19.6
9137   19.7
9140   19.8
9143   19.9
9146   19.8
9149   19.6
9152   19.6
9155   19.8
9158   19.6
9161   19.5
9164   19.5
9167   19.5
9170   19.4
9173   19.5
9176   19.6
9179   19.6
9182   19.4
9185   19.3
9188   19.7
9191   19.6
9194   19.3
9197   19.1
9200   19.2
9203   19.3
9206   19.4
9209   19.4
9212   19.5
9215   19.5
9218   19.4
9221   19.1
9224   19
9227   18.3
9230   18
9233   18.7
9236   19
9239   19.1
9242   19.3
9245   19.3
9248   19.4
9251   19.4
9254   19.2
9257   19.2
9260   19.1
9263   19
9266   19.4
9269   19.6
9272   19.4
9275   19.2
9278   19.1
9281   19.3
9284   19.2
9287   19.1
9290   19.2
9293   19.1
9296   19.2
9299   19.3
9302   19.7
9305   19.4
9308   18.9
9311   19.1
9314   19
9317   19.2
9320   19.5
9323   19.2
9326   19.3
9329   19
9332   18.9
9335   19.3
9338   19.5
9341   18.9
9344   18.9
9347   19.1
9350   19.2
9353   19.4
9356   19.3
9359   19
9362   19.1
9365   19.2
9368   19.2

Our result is 0.95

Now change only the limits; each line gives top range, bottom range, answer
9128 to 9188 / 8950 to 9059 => 0.98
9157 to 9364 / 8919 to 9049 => 0.96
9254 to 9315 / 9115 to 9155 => 0.98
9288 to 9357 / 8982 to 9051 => 0.97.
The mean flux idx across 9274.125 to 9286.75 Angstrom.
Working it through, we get 19.2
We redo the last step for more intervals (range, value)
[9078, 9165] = 19.8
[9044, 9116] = 19.9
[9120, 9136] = 19.7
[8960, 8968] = 20.2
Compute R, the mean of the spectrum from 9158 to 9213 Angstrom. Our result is 19.4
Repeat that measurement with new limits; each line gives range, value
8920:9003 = 20.2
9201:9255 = 19.1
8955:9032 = 20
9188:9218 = 19.4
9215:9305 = 19.2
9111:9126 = 19.7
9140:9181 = 19.6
